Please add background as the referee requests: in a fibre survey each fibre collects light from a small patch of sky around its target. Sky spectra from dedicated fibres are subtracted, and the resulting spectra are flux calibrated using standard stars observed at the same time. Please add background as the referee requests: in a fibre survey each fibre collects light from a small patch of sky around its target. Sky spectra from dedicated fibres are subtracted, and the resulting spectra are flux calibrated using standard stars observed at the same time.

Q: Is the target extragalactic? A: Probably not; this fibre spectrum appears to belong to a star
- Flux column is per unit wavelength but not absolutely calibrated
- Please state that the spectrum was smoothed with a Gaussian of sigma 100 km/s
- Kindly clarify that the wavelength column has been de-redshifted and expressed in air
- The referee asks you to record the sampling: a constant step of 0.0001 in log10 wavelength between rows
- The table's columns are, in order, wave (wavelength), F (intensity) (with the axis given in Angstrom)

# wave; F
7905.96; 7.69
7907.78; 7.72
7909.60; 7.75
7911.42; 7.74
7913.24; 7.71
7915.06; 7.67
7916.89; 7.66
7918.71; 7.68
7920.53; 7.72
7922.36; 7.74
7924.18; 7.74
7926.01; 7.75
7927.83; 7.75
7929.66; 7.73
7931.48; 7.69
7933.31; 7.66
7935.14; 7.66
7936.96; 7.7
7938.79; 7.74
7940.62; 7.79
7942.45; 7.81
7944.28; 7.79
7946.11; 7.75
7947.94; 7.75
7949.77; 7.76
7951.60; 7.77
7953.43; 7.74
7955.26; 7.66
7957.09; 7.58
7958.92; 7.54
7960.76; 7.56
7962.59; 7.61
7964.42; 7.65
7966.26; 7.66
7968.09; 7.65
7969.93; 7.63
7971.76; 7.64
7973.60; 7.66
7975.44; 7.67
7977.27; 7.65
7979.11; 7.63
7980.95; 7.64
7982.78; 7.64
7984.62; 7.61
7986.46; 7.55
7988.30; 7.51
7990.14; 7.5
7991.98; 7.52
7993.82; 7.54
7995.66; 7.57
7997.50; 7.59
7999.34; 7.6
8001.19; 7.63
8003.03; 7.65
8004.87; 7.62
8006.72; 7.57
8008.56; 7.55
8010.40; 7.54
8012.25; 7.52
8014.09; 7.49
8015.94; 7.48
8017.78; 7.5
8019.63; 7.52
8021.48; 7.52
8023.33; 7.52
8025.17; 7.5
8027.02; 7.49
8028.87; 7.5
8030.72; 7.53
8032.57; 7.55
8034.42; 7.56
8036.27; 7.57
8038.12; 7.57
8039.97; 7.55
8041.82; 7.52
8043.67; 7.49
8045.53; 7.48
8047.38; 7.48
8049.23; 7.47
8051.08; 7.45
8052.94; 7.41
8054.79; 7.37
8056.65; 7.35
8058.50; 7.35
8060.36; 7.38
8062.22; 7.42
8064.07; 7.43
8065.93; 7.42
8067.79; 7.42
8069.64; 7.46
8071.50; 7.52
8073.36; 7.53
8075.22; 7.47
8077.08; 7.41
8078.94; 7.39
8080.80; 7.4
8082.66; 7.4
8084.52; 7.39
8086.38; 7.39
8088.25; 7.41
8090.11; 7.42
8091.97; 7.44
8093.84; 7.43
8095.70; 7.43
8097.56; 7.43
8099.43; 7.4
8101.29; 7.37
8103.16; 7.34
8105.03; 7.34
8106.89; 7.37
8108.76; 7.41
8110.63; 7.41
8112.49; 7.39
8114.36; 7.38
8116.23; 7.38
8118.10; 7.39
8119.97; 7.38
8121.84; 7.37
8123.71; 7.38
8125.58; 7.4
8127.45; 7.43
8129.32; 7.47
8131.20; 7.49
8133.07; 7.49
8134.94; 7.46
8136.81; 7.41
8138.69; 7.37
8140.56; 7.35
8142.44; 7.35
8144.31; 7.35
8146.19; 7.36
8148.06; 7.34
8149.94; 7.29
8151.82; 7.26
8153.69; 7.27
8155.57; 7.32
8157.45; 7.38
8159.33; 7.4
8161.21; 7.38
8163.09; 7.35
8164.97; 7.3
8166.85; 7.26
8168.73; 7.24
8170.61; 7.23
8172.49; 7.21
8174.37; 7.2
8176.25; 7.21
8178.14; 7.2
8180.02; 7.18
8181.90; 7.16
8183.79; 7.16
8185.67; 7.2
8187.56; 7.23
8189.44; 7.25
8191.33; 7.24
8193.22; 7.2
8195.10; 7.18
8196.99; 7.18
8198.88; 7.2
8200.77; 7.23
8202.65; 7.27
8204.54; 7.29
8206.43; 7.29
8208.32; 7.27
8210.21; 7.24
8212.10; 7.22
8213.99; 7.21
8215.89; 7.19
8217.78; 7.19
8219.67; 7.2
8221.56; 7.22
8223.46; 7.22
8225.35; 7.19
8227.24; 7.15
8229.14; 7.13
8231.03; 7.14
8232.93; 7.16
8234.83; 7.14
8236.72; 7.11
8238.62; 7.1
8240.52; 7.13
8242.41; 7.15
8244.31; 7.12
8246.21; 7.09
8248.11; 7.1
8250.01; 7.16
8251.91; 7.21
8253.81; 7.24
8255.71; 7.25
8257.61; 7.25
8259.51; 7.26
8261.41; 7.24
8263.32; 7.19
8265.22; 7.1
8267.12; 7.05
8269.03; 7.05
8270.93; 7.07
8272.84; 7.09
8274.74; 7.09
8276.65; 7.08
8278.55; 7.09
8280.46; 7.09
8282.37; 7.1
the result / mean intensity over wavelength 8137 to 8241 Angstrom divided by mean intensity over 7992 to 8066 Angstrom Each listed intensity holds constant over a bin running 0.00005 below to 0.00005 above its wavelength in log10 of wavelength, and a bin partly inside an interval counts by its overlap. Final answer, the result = 0.96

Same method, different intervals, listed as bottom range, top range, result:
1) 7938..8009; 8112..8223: 0.95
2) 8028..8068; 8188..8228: 0.97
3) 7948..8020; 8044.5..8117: 0.98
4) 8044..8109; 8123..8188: 0.99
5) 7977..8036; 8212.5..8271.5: 0.95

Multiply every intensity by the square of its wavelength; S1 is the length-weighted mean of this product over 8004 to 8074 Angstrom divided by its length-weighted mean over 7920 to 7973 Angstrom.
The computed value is 1.0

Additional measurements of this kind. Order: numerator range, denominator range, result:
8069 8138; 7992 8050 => 1.00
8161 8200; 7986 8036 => 1.00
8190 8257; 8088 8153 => 1.00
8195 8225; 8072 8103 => 1.00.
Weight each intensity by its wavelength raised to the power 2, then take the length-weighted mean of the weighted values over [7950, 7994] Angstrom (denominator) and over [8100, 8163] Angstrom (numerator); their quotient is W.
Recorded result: 1.01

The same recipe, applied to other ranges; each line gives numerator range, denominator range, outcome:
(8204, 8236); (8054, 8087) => 1.01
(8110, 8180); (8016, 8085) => 1.01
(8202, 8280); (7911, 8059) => 1.00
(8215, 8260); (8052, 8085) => 1.01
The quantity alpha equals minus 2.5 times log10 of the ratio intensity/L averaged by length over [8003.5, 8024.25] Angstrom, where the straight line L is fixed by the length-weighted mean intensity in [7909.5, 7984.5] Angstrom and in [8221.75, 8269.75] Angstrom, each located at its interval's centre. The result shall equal 0.01 mag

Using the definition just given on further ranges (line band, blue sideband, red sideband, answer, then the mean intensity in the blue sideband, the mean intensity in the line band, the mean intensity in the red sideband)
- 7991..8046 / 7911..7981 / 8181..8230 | 0.002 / 7.69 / 7.54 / 7.21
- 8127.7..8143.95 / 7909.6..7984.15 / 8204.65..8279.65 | -0.010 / 7.69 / 7.42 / 7.16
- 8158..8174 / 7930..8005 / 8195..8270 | 0.001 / 7.65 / 7.3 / 7.18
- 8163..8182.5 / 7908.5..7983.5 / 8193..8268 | 0.009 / 7.69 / 7.23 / 7.19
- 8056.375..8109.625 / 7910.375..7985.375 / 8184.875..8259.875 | 0.005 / 7.69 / 7.41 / 7.19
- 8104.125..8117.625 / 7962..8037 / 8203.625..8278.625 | 0.000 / 7.57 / 7.39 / 7.17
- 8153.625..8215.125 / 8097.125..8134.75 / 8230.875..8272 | 0.004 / 7.4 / 7.25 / 7.15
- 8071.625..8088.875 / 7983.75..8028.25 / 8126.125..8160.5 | 0.004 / 7.54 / 7.42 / 7.38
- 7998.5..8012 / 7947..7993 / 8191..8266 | -0.002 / 7.63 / 7.59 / 7.19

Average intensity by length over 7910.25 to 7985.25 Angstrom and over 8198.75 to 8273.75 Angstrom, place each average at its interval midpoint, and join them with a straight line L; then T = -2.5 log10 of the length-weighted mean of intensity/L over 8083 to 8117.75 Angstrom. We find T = 0.00 mag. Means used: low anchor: 7.69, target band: 7.4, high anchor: 7.18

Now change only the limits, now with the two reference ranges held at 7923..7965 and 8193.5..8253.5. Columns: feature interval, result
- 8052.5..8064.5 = 0.015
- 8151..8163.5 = -0.004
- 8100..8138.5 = -0.003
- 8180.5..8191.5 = 0.008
